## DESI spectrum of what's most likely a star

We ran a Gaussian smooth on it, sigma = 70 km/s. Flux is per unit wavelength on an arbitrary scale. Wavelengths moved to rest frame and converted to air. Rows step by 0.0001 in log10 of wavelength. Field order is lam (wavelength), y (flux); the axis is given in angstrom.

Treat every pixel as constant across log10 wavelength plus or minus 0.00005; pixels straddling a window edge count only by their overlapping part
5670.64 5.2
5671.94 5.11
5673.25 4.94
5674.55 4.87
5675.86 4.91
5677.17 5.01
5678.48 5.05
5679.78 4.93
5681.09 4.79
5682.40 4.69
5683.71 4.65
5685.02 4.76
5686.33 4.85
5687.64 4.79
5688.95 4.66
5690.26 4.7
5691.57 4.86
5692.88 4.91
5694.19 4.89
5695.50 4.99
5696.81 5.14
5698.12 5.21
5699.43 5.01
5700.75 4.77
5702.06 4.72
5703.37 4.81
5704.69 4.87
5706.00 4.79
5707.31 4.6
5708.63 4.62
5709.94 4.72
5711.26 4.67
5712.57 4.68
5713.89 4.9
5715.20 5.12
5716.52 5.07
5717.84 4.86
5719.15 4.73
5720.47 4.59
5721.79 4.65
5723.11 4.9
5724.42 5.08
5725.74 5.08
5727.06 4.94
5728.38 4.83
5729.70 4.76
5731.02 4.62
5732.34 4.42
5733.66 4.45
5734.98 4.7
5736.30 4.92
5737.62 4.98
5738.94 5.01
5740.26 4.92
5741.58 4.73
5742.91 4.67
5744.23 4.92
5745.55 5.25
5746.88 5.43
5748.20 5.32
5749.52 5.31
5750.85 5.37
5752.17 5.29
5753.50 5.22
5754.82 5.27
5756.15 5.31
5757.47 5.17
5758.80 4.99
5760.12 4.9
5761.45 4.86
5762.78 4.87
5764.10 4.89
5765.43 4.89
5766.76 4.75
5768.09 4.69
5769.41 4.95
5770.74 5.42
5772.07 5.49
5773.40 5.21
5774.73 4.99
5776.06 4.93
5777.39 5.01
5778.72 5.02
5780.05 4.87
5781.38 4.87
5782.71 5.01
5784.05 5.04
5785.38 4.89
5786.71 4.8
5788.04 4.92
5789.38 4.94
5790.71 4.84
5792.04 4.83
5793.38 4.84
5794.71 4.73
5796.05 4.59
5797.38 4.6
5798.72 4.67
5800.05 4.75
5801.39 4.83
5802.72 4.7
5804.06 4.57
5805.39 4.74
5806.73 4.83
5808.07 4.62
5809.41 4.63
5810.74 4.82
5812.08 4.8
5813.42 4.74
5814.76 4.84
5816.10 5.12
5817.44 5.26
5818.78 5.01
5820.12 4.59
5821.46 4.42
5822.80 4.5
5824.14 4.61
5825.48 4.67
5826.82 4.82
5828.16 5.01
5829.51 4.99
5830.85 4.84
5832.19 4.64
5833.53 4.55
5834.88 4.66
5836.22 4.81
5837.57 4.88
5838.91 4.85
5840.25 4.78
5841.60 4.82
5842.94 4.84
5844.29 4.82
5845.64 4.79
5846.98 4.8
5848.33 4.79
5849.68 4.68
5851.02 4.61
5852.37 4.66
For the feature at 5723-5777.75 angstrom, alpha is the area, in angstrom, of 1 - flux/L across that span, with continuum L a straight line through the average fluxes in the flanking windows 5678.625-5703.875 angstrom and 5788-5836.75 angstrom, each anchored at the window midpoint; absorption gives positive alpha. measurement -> -2.1 angstrom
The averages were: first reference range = 4.85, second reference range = 4.76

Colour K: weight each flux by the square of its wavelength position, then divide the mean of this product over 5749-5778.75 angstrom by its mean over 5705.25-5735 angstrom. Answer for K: 1.1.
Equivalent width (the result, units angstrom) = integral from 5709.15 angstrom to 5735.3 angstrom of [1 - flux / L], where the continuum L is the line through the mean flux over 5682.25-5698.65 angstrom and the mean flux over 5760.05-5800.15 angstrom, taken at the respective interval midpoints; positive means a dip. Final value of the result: 0.5 angstrom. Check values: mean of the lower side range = 4.86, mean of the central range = 4.79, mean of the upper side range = 4.91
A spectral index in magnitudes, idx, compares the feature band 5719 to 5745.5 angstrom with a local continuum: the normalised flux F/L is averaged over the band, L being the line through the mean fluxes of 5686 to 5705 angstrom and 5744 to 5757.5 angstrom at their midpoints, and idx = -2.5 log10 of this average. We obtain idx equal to 0.07 mag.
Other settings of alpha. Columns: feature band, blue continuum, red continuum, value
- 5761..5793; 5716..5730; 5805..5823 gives -0.93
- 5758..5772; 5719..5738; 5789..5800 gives -0.55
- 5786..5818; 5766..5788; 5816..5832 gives 0.67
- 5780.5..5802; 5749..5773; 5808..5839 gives 0.52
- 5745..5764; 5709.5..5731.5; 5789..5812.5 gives -1.50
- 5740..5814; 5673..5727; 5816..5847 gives -1.88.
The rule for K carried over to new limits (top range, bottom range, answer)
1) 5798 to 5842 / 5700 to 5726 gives 1.03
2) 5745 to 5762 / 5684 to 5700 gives 1.09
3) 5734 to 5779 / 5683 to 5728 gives 1.06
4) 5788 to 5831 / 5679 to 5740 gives 1.03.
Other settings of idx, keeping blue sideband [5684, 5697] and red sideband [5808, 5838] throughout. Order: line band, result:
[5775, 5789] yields -0.03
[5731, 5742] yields 0.01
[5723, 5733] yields 0.00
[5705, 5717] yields 0.01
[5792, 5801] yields 0.02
